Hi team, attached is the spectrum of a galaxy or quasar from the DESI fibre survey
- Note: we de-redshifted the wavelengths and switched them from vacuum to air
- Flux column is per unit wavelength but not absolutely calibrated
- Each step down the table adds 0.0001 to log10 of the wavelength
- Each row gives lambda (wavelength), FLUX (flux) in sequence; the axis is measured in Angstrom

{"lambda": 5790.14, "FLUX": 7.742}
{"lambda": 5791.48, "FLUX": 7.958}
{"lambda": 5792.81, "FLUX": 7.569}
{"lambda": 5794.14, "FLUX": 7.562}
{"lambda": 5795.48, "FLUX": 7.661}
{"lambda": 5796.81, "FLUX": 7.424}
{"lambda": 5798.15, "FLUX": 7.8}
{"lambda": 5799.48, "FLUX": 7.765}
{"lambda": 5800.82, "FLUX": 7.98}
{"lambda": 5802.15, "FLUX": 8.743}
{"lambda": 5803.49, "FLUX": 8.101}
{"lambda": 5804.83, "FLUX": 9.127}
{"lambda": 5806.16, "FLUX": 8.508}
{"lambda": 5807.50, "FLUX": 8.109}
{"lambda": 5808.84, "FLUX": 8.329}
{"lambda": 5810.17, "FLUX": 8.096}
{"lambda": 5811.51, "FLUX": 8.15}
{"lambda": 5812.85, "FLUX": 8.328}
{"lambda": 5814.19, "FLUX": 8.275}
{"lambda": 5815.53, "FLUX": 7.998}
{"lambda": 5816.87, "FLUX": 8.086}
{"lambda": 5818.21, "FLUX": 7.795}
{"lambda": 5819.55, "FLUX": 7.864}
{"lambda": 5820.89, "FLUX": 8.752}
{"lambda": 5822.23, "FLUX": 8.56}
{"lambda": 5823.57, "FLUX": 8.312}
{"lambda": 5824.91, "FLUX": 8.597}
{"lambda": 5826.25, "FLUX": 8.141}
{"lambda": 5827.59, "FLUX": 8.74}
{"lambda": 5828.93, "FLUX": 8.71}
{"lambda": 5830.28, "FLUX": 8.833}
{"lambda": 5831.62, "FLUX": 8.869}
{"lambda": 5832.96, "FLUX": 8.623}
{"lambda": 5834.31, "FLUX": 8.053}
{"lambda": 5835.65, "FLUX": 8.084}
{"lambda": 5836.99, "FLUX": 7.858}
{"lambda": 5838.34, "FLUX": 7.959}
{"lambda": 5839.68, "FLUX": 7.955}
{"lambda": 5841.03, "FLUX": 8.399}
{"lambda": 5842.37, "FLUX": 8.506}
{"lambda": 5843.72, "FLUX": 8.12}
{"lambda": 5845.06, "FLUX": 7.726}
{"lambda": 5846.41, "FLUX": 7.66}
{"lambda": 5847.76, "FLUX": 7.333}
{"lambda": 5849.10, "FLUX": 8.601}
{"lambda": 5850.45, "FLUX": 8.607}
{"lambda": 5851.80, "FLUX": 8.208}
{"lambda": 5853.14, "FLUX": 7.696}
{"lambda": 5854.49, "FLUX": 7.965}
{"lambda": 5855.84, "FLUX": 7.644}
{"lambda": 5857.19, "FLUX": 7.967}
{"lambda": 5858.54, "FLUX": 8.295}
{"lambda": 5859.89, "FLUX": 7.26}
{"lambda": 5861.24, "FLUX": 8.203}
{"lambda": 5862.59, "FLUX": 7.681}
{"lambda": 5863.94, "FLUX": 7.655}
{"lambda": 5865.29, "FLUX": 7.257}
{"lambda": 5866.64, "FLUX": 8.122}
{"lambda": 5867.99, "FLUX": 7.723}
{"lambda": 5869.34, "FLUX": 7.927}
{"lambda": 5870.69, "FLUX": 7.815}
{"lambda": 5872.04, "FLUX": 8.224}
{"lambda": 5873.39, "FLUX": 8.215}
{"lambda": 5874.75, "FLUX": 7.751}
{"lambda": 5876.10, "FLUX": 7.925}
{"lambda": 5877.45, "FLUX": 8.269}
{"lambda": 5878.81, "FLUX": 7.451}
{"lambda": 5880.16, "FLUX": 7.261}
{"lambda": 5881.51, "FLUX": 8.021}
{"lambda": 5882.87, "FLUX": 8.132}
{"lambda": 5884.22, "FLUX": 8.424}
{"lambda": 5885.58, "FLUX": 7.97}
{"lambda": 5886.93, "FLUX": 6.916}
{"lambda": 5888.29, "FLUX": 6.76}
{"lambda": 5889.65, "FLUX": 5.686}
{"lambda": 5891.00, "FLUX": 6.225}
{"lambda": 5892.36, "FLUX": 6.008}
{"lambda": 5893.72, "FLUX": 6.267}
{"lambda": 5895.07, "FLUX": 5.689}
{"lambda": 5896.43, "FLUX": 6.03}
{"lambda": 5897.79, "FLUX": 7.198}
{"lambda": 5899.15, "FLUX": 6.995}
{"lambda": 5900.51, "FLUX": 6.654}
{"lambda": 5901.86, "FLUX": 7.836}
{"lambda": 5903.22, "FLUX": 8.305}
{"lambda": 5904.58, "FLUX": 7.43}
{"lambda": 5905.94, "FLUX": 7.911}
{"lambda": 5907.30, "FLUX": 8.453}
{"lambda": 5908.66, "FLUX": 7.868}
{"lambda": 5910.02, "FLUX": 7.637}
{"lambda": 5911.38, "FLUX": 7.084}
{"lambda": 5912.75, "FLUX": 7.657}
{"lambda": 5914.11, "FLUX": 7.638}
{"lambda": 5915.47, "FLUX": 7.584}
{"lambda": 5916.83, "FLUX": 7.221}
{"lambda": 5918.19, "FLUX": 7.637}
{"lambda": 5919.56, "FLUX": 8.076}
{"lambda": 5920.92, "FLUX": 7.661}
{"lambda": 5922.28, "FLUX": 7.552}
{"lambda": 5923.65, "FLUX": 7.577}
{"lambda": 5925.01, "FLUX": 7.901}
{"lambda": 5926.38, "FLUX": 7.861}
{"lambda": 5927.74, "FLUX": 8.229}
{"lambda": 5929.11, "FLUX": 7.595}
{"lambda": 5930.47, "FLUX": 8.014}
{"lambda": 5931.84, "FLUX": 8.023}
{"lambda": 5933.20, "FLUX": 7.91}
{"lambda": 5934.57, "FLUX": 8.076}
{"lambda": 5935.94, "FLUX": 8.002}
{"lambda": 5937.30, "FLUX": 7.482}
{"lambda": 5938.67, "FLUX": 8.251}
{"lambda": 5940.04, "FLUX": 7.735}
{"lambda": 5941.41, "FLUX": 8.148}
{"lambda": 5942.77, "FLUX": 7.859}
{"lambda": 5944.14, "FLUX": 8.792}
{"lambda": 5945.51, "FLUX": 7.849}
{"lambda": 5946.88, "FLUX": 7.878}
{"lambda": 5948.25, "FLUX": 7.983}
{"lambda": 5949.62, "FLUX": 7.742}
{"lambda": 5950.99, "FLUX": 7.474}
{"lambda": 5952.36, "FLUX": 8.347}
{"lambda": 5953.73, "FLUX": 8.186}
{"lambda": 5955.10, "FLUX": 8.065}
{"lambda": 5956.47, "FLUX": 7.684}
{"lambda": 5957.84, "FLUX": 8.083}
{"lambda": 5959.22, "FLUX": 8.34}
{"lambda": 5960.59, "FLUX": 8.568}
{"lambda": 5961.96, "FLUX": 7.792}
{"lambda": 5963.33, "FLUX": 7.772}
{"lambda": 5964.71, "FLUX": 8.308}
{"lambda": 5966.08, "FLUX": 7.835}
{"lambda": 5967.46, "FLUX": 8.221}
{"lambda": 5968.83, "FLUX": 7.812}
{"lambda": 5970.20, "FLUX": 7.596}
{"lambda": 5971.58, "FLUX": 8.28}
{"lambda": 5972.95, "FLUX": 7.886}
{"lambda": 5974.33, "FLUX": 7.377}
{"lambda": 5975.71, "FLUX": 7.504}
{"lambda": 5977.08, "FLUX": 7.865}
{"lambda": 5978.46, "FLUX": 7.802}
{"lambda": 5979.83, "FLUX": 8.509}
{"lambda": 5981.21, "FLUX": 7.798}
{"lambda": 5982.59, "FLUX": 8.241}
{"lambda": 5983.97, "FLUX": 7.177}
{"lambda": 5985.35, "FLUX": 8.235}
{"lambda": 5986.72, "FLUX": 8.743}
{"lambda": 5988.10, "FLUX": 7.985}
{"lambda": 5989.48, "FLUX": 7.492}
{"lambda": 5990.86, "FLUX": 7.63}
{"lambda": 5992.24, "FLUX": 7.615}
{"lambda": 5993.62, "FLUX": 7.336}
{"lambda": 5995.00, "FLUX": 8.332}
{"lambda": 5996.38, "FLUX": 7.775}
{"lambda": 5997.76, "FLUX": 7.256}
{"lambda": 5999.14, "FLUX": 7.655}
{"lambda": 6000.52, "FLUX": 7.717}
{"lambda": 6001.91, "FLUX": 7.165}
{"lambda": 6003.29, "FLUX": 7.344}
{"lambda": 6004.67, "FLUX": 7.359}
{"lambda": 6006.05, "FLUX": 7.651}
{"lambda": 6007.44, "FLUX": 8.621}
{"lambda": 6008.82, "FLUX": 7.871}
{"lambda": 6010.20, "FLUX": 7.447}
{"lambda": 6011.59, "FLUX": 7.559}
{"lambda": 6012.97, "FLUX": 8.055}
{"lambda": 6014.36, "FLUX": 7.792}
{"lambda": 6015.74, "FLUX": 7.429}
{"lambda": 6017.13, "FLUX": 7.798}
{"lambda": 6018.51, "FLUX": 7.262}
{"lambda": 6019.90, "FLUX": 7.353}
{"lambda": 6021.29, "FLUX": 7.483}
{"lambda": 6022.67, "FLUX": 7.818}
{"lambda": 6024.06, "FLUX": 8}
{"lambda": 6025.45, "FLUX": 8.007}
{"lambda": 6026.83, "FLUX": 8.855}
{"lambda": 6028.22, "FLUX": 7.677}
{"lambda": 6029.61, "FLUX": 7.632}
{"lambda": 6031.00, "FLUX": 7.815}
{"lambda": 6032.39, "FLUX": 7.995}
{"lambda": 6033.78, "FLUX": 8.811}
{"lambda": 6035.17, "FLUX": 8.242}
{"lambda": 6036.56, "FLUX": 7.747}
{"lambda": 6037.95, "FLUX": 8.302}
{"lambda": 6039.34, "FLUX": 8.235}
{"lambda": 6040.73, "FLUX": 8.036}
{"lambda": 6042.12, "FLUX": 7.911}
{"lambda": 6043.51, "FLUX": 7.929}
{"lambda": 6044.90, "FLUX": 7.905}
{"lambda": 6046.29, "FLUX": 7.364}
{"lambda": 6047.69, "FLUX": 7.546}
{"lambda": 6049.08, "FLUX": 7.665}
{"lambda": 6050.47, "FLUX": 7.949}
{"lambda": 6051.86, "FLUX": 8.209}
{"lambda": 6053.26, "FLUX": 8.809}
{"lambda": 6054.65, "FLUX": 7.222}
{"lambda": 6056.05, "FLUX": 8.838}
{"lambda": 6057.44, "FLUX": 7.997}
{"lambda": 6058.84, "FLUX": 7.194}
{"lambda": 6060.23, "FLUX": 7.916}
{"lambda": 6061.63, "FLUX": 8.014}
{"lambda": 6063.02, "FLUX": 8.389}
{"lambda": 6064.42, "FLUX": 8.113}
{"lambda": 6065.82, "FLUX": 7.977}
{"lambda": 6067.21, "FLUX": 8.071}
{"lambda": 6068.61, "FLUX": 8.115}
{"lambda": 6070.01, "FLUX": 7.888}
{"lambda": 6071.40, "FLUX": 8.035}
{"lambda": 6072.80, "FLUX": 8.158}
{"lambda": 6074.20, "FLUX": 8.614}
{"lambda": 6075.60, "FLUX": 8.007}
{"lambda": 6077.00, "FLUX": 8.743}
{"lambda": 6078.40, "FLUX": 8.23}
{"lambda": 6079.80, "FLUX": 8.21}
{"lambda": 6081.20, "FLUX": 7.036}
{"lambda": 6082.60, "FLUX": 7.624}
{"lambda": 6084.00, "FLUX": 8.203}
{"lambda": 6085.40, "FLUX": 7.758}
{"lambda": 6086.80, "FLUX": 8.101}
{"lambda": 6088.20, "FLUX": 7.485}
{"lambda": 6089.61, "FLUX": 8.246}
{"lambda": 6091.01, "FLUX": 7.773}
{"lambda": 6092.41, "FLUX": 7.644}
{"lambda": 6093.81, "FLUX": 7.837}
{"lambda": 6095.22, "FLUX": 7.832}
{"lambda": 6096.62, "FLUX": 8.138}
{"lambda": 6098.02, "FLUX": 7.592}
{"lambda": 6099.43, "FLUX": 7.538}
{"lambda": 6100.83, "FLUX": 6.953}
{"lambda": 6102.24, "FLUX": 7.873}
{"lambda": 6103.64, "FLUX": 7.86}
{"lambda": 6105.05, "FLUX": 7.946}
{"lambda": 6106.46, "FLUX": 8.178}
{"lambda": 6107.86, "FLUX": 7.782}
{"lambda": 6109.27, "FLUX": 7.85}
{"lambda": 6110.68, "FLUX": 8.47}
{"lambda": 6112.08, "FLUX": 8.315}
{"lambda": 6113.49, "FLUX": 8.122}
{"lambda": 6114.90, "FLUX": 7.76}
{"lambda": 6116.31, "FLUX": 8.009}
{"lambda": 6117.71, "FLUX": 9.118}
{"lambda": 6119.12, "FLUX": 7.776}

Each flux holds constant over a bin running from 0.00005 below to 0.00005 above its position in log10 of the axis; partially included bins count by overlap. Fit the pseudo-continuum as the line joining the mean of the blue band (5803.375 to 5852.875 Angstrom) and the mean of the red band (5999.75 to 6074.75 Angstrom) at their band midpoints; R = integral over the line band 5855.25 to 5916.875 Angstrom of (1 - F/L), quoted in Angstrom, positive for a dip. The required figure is 5.15 Angstrom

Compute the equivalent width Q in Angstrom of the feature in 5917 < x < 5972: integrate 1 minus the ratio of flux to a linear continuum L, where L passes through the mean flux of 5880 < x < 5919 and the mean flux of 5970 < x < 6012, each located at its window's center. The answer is -3.19 Angstrom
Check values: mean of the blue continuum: 7.26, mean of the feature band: 7.95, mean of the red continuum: 7.77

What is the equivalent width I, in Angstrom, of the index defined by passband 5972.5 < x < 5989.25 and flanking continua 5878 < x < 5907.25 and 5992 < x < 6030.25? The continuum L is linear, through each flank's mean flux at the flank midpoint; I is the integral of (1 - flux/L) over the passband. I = -0.8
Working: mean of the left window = 7.14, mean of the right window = 7.71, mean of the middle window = 7.91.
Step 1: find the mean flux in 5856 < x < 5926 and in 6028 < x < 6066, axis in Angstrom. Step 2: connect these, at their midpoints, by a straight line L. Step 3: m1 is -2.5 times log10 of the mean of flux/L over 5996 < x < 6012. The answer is 0.03 mag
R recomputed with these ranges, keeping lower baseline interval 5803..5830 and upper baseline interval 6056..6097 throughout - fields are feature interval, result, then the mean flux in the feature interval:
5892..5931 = 3.6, 7.44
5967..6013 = 1.8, 7.79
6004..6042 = 0.8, 7.88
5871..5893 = 2.1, 7.46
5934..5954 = 0.5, 7.98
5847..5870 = 1.1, 7.89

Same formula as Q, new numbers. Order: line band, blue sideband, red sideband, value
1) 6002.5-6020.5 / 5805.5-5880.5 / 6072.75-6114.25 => 0.7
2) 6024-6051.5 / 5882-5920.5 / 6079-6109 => -1.2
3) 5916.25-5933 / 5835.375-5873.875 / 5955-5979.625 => 0.3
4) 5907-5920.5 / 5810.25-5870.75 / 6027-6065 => 0.7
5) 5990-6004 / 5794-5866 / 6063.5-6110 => 0.7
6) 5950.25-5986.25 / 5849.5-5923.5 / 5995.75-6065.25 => -1.1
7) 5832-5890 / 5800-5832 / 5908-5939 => 1.7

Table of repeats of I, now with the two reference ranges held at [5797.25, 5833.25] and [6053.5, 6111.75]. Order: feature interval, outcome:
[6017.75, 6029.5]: 0.3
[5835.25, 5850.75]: 0.4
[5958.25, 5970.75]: 0.1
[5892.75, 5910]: 2.1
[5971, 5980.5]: 0.3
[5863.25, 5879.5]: 0.8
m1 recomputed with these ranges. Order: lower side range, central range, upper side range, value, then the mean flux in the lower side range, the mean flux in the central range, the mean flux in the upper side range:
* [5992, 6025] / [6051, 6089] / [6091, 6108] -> -0.04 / 7.66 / 8.03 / 7.77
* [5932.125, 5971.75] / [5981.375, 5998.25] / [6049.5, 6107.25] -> 0.02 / 8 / 7.82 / 7.96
